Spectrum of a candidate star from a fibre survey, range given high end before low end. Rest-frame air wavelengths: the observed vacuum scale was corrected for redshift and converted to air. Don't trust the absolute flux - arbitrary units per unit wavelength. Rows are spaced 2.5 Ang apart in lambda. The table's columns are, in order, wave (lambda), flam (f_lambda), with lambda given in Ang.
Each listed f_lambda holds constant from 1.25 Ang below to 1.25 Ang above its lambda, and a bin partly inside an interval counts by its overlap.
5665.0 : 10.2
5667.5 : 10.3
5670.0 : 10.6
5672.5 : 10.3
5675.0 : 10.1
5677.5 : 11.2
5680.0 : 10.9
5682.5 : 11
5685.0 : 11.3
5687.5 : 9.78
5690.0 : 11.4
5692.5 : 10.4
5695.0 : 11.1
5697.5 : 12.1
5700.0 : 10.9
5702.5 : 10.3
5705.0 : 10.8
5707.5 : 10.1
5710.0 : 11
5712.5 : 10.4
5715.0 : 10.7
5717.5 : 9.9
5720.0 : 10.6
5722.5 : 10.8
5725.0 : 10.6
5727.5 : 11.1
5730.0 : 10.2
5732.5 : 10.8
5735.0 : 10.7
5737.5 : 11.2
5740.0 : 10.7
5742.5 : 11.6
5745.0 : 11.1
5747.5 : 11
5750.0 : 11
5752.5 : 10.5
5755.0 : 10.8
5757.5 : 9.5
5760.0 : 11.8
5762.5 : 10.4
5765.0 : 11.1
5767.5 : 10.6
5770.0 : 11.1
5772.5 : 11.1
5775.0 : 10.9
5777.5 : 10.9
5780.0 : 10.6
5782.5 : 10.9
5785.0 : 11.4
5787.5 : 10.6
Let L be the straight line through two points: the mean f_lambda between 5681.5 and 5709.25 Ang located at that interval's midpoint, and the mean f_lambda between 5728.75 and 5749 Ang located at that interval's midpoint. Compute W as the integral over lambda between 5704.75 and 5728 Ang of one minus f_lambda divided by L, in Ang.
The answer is 0.6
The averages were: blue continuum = 10.8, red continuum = 10.9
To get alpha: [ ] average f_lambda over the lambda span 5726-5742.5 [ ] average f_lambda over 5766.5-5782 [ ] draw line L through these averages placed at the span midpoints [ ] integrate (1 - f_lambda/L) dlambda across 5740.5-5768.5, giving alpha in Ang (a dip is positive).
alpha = 0.0 Ang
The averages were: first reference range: 10.8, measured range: 10.9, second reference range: 10.9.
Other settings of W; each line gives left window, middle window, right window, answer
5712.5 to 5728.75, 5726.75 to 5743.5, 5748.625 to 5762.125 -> -0.4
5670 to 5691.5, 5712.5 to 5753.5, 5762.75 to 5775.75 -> 0.3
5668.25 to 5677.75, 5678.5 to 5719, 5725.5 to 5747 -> -0.4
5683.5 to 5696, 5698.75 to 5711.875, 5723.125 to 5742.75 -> 0.2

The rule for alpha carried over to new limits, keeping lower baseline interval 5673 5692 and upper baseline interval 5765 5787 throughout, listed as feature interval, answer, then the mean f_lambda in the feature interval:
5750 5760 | 0.3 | 10.6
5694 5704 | -0.3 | 11.1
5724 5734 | 0.2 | 10.7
